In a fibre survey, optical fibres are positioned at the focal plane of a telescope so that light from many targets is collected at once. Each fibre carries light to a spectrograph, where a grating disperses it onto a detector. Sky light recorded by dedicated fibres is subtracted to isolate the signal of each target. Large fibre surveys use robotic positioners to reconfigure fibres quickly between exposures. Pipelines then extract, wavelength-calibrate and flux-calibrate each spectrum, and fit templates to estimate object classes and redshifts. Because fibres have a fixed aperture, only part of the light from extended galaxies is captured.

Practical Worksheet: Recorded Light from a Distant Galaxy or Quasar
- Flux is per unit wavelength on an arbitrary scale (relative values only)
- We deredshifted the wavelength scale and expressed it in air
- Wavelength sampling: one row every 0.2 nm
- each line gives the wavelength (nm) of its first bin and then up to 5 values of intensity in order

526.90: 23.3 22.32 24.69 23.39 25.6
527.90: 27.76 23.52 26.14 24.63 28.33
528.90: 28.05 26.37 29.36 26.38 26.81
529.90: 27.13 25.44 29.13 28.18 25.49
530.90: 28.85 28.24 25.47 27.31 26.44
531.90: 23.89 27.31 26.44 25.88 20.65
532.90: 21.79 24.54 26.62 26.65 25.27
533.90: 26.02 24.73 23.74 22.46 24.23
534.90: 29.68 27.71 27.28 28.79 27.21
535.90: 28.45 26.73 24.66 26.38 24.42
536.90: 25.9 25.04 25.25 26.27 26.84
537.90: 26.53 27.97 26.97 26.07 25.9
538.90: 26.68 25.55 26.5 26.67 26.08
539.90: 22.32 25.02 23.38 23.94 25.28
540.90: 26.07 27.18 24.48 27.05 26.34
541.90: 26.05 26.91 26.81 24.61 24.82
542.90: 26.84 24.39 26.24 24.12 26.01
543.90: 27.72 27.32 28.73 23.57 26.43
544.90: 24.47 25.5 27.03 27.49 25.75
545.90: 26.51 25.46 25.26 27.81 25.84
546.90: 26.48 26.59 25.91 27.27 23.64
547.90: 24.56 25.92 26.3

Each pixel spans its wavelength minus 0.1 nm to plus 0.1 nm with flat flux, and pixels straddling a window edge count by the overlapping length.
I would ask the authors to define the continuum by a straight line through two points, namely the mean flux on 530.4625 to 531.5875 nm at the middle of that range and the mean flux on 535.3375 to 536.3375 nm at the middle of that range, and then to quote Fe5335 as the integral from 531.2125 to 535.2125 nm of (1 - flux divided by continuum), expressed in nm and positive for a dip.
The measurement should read 0.28 nm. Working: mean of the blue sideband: 27.2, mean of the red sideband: 27.3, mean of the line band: 25.3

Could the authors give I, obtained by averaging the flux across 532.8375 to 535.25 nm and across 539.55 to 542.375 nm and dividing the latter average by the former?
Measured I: 1.0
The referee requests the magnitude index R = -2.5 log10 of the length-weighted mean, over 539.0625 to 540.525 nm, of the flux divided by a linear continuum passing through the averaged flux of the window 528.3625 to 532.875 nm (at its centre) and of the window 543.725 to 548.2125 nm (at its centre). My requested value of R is 0.06 mag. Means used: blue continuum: 26.5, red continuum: 26.1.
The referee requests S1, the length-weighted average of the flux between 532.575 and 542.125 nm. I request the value 25.7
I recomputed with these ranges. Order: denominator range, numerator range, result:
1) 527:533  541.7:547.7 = 1.00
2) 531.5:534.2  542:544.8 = 1.03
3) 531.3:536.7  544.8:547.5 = 1.02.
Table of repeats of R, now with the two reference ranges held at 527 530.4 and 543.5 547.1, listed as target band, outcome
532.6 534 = 0.07 mag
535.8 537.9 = 0.01 mag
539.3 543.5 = 0.03 mag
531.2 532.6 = 0.00 mag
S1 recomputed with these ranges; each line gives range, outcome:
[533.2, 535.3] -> 25.8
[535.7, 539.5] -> 26.3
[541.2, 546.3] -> 26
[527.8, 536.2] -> 26.3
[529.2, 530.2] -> 27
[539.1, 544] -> 25.6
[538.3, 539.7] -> 26.3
